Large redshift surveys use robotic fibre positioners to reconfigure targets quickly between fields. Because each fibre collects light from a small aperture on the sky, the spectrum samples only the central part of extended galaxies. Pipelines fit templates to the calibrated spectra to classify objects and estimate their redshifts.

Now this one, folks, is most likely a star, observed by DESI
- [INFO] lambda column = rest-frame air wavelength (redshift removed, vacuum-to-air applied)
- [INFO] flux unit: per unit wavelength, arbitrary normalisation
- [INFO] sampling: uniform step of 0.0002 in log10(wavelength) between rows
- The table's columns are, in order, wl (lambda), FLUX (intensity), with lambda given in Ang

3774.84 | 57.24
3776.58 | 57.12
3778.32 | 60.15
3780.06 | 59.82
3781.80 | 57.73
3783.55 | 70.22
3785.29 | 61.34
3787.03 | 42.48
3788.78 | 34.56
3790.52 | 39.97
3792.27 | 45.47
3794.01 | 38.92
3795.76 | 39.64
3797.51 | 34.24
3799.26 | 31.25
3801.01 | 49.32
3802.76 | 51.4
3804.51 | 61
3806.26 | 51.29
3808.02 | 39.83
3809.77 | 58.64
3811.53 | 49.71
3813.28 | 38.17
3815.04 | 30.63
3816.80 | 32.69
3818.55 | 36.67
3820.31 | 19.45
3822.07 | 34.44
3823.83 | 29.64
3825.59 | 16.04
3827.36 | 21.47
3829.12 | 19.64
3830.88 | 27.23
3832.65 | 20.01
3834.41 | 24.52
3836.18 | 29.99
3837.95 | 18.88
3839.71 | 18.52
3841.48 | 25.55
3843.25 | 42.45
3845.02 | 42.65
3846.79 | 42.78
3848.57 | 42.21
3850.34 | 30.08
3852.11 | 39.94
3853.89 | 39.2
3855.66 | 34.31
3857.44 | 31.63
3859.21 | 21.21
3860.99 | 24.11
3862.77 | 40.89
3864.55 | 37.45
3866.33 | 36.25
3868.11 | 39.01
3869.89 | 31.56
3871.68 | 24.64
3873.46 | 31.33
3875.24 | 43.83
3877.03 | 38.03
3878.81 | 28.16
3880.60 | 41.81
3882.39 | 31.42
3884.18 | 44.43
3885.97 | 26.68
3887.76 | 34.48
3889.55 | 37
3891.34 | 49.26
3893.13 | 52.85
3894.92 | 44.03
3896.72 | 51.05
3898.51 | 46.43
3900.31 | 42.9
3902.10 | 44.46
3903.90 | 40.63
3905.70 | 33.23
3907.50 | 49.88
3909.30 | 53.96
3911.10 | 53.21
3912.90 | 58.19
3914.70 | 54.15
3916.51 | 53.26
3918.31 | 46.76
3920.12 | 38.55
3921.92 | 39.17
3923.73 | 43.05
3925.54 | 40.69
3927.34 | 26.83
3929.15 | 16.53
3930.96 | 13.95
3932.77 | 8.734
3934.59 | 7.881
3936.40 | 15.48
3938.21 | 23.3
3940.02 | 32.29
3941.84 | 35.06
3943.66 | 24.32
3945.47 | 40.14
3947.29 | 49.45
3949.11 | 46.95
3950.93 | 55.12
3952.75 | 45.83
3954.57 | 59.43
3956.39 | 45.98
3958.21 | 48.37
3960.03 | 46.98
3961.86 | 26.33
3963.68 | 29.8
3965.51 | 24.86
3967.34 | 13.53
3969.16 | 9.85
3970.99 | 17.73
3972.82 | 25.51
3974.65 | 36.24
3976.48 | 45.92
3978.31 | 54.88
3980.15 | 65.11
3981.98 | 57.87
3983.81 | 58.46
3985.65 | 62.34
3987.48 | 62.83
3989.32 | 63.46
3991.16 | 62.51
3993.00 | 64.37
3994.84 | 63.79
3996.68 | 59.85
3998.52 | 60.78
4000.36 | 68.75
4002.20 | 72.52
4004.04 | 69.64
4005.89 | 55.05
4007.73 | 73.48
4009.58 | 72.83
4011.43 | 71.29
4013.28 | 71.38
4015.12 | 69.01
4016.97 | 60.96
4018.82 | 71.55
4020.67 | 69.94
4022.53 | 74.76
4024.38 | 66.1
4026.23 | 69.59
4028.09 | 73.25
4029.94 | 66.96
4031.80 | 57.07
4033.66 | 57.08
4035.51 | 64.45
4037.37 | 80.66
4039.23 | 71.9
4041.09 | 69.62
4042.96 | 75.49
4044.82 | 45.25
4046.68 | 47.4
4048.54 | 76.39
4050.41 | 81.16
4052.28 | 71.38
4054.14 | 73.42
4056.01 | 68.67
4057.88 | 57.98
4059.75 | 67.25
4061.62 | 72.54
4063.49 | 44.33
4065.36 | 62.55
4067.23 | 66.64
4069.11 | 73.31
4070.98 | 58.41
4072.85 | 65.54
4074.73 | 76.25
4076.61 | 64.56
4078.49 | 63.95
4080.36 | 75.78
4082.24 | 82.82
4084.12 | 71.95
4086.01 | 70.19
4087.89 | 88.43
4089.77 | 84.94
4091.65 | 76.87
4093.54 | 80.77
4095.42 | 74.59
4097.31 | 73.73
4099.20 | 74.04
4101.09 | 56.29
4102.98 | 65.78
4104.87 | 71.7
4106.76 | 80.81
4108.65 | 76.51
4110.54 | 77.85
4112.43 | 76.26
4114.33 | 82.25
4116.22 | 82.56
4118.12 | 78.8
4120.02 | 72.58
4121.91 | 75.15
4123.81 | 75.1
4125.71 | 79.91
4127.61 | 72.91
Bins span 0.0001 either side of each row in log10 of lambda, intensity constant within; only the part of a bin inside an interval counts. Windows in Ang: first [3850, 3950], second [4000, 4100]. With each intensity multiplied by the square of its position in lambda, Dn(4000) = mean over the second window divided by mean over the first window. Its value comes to 2.0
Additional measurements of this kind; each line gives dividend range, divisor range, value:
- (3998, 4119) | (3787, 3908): 2.14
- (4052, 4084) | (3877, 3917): 1.67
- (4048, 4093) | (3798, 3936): 2.16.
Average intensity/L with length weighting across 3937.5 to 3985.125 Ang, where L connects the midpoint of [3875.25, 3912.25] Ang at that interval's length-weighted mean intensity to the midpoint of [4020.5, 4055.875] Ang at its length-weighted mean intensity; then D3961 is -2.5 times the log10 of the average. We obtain 0.35 mag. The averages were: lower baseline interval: 42.4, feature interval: 39.5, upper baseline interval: 68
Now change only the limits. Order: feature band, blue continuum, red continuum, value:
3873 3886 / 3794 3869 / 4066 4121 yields 0.150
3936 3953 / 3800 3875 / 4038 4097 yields 0.346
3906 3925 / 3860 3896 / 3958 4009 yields -0.164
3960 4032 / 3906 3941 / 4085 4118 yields -0.069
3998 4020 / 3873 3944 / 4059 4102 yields -0.198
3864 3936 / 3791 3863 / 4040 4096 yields 0.176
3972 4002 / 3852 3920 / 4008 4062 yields 0.034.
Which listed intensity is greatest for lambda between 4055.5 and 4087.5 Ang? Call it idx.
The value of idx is 82.82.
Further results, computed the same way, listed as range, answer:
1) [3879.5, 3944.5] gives 58.19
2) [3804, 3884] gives 61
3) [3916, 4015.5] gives 73.48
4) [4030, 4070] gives 81.16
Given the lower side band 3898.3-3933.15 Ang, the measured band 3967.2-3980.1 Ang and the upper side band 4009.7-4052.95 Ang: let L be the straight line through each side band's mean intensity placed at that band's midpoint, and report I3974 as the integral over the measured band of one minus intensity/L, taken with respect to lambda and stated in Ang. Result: 5.3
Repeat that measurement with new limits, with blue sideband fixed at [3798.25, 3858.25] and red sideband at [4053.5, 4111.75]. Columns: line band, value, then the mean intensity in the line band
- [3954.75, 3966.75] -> 3.5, 37.8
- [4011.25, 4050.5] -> -2.4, 67.4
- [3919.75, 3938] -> 9.0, 24.6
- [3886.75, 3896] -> 0.1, 43.5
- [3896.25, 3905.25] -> 0.2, 44.2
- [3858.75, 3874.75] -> 3.1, 32.4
